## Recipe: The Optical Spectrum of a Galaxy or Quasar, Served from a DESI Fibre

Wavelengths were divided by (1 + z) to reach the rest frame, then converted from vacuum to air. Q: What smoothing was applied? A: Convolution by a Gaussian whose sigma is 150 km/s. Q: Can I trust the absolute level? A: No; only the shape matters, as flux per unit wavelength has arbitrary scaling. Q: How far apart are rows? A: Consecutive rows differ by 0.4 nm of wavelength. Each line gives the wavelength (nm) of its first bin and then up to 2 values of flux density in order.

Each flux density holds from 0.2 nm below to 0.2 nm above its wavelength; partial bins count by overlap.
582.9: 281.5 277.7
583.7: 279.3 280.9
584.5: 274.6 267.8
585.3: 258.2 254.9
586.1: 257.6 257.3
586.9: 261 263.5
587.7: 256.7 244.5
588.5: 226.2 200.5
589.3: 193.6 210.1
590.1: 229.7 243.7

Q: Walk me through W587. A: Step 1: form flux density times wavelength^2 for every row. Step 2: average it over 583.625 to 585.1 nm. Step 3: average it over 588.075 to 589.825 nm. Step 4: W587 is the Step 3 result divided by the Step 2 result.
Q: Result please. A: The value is 0.78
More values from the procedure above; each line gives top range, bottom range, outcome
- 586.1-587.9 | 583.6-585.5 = 0.96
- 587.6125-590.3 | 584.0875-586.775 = 0.85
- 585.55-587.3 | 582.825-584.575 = 0.94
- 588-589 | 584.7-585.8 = 0.87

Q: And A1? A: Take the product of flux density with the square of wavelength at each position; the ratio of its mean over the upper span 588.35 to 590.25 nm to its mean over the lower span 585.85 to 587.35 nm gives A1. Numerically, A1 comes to 0.8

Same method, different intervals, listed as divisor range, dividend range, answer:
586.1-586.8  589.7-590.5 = 0.90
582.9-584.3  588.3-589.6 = 0.75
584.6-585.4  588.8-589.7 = 0.76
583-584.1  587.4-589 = 0.86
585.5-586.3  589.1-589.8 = 0.79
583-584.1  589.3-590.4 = 0.80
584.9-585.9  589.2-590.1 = 0.82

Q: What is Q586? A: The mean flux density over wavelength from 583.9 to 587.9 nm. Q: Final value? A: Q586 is 263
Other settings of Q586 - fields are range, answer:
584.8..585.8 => 260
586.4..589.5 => 237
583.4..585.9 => 270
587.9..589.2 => 221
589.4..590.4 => 220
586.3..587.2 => 260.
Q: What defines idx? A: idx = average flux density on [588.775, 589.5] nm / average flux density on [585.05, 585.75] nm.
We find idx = 0.76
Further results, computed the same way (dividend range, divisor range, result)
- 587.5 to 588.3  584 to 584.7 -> 0.90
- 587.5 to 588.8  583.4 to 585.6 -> 0.88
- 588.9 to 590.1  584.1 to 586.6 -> 0.78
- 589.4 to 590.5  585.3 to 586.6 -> 0.86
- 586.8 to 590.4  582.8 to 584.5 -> 0.83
